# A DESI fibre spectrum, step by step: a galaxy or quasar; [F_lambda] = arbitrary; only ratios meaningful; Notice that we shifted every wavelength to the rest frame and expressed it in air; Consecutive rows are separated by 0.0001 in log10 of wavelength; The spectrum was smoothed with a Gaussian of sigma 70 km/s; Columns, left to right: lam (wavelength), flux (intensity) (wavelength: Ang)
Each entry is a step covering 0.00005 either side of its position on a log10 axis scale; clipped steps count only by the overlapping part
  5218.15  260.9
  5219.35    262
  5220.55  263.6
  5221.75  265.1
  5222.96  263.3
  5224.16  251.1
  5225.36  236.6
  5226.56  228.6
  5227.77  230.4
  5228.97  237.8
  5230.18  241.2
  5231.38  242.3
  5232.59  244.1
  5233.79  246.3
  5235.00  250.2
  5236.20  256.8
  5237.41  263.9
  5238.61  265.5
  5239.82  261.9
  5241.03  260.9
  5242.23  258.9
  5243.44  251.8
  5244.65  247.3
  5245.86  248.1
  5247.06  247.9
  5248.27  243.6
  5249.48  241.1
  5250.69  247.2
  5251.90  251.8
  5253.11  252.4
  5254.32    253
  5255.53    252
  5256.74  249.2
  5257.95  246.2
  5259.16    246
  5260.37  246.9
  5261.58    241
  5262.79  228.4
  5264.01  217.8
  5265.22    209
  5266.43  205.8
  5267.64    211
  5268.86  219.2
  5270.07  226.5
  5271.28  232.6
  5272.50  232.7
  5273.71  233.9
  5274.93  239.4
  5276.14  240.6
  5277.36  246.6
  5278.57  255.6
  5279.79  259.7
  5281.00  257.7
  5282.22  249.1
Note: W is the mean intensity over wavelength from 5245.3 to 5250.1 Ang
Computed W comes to 245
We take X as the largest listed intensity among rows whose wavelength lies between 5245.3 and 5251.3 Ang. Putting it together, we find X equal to 248.1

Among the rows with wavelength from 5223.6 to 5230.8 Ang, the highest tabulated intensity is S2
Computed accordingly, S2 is 251.1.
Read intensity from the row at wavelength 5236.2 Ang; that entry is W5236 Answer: 256.8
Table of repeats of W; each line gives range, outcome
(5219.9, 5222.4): 264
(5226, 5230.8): 234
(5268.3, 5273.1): 228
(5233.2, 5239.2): 257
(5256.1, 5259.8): 247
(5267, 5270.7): 219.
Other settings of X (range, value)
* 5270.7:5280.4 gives 259.7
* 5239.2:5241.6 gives 261.9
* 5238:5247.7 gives 265.5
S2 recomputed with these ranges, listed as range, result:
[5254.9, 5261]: 252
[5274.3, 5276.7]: 240.6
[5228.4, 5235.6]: 250.2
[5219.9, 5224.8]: 265.1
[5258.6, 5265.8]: 246.9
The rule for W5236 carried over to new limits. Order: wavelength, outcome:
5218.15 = 260.9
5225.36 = 236.6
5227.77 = 230.4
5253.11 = 252.4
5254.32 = 253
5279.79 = 259.7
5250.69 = 247.2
